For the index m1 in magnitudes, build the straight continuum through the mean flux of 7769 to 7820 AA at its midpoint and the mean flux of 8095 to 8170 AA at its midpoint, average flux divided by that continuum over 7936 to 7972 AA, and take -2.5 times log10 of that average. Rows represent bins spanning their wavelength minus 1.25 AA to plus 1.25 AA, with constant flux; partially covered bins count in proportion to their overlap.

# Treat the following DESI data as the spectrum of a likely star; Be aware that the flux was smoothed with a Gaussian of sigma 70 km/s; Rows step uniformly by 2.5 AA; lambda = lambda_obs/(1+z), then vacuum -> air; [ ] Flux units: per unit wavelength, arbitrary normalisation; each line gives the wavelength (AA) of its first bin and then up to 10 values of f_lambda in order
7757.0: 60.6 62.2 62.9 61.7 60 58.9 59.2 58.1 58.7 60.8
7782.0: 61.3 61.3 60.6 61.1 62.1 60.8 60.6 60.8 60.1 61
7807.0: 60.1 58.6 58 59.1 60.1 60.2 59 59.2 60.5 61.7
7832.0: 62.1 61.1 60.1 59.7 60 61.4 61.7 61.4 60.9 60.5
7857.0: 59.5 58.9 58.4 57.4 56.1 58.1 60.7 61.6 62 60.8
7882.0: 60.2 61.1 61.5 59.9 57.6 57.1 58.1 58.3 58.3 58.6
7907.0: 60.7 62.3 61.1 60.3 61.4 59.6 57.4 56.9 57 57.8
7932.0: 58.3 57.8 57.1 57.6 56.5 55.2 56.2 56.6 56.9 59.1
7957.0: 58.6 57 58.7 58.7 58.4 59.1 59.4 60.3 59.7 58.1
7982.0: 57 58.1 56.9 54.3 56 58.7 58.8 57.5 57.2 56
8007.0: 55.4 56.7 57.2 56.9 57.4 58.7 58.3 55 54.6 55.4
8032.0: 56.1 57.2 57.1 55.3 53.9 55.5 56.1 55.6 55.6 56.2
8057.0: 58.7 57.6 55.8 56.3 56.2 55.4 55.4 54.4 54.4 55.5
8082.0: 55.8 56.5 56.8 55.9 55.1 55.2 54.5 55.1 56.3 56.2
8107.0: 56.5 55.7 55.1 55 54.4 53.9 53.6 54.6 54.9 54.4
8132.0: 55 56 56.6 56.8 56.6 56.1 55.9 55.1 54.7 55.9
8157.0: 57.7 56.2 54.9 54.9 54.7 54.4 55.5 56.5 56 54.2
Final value 0.00 mag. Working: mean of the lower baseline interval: 60.1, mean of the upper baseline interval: 55.4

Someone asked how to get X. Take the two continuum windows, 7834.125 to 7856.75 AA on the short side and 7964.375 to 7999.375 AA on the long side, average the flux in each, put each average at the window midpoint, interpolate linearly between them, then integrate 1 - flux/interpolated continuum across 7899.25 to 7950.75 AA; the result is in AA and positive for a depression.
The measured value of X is 0.72 AA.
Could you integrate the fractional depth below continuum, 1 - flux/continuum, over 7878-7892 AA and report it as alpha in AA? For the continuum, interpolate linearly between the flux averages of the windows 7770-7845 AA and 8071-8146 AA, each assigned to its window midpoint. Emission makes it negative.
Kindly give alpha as -0.3 AA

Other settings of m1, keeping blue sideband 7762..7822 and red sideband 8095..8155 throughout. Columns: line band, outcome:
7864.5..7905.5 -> -0.01 mag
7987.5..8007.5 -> 0.01 mag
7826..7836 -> -0.03 mag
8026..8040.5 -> 0.01 mag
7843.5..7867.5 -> -0.01 mag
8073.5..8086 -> 0.01 mag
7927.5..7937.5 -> 0.01 mag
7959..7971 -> -0.02 mag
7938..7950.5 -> 0.03 mag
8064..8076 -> 0.01 mag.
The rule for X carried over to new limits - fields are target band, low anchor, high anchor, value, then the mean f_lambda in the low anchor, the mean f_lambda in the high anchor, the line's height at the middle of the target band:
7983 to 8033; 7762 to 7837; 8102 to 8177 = 0.5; 60.3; 55.5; 57.3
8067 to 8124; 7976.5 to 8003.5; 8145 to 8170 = 0.9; 57.4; 55.5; 56.2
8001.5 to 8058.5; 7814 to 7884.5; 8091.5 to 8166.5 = 0.7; 60.1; 55.4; 57.1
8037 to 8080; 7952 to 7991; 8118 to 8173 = 0.7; 58.2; 55.4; 56.8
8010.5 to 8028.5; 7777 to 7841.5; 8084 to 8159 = 0.1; 60.4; 55.5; 57.1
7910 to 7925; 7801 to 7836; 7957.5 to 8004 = -0.2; 60.1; 58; 58.8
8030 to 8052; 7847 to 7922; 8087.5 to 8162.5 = 0.4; 59.7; 55.5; 57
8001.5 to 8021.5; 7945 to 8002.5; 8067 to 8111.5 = 0.0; 57.9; 55.6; 57.1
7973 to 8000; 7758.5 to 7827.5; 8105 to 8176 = -0.1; 60.2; 55.4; 57.6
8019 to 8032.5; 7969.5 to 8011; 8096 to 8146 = 0.2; 57.6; 55.4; 57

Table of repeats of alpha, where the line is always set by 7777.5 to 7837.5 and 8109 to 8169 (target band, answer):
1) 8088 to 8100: 0.2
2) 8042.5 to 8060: 0.1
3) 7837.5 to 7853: -0.3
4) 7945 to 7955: 0.2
